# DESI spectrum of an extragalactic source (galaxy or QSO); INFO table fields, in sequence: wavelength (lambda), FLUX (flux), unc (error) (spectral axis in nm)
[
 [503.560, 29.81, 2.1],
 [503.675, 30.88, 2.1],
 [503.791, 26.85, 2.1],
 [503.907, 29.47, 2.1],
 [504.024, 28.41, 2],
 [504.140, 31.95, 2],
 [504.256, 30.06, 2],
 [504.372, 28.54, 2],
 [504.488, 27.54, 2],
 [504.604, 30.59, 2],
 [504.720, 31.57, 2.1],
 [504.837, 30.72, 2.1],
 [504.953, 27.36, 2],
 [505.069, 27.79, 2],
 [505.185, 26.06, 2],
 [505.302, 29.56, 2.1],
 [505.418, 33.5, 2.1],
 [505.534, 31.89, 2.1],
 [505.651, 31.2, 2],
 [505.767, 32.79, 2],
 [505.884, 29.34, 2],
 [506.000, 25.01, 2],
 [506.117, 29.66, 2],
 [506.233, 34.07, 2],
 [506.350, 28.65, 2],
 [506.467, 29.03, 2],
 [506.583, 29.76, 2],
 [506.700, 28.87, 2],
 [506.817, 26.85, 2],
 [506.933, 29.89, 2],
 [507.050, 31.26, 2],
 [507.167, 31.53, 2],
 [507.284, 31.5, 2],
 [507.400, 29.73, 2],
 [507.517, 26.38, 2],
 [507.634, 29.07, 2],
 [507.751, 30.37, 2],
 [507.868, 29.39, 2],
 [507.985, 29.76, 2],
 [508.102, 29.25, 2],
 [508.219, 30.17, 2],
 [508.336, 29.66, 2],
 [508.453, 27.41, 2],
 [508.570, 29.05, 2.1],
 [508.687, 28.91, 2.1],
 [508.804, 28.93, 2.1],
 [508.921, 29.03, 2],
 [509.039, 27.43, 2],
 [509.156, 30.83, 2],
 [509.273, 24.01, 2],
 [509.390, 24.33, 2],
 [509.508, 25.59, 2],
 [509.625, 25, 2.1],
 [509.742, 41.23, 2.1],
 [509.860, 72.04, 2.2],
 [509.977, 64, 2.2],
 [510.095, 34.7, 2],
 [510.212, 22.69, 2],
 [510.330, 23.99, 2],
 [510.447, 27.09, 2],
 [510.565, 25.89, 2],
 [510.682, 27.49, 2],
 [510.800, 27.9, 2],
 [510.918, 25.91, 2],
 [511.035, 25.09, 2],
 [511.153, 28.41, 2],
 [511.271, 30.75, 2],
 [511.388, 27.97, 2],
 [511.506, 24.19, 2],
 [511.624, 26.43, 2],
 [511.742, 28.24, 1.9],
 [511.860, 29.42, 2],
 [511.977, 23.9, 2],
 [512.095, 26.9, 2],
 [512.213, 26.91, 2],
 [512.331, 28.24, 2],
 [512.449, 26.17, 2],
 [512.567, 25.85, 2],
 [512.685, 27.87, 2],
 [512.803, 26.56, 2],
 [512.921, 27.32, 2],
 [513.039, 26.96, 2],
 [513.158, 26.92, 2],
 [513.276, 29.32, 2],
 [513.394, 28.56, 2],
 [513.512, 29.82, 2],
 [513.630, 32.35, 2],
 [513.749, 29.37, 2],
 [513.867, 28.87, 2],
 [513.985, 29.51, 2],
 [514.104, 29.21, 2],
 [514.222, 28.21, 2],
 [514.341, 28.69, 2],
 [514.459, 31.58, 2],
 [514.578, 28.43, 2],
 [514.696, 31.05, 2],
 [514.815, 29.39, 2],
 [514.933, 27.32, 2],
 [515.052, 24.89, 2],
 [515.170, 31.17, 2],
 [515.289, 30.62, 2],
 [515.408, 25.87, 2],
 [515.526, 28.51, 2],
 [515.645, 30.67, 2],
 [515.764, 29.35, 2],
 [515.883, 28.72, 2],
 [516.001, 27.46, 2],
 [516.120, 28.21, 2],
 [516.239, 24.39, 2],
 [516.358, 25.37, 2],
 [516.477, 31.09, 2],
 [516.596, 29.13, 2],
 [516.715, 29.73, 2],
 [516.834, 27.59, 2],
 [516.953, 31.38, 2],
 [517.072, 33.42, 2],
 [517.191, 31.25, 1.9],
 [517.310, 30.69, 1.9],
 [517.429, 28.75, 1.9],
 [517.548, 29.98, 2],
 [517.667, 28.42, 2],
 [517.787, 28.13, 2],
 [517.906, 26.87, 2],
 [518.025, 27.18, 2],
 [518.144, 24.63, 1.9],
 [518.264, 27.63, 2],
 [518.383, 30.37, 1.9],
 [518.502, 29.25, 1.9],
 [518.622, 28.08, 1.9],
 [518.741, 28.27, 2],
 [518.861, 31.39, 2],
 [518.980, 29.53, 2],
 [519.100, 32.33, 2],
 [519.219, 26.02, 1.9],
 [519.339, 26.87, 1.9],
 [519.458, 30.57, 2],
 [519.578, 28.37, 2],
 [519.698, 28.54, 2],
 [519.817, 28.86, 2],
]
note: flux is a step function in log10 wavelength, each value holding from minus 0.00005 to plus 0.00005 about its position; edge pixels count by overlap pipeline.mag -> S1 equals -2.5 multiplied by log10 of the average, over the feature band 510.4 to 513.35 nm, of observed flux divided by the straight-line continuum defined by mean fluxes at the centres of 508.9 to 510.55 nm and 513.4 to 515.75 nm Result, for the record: 0.17 mag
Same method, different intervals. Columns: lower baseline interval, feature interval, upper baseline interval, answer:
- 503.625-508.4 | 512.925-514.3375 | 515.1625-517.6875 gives 0.01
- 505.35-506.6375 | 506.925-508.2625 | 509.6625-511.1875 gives 0.07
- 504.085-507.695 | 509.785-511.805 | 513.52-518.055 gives -0.09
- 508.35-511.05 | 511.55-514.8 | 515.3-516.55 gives 0.05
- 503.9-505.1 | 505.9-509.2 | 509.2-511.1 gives 0.06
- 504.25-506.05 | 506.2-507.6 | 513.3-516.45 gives -0.01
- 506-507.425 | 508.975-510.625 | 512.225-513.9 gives -0.16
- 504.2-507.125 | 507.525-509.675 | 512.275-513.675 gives 0.03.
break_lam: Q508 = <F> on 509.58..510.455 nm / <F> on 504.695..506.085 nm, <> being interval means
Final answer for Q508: 1.34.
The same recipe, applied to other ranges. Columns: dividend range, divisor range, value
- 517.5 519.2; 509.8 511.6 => 0.88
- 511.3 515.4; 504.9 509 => 0.96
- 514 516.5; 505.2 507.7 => 0.95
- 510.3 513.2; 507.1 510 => 0.85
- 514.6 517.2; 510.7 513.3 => 1.07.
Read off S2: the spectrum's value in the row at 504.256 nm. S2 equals 30.06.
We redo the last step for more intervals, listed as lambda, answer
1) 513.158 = 26.92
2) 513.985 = 29.51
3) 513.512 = 29.82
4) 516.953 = 31.38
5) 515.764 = 29.35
